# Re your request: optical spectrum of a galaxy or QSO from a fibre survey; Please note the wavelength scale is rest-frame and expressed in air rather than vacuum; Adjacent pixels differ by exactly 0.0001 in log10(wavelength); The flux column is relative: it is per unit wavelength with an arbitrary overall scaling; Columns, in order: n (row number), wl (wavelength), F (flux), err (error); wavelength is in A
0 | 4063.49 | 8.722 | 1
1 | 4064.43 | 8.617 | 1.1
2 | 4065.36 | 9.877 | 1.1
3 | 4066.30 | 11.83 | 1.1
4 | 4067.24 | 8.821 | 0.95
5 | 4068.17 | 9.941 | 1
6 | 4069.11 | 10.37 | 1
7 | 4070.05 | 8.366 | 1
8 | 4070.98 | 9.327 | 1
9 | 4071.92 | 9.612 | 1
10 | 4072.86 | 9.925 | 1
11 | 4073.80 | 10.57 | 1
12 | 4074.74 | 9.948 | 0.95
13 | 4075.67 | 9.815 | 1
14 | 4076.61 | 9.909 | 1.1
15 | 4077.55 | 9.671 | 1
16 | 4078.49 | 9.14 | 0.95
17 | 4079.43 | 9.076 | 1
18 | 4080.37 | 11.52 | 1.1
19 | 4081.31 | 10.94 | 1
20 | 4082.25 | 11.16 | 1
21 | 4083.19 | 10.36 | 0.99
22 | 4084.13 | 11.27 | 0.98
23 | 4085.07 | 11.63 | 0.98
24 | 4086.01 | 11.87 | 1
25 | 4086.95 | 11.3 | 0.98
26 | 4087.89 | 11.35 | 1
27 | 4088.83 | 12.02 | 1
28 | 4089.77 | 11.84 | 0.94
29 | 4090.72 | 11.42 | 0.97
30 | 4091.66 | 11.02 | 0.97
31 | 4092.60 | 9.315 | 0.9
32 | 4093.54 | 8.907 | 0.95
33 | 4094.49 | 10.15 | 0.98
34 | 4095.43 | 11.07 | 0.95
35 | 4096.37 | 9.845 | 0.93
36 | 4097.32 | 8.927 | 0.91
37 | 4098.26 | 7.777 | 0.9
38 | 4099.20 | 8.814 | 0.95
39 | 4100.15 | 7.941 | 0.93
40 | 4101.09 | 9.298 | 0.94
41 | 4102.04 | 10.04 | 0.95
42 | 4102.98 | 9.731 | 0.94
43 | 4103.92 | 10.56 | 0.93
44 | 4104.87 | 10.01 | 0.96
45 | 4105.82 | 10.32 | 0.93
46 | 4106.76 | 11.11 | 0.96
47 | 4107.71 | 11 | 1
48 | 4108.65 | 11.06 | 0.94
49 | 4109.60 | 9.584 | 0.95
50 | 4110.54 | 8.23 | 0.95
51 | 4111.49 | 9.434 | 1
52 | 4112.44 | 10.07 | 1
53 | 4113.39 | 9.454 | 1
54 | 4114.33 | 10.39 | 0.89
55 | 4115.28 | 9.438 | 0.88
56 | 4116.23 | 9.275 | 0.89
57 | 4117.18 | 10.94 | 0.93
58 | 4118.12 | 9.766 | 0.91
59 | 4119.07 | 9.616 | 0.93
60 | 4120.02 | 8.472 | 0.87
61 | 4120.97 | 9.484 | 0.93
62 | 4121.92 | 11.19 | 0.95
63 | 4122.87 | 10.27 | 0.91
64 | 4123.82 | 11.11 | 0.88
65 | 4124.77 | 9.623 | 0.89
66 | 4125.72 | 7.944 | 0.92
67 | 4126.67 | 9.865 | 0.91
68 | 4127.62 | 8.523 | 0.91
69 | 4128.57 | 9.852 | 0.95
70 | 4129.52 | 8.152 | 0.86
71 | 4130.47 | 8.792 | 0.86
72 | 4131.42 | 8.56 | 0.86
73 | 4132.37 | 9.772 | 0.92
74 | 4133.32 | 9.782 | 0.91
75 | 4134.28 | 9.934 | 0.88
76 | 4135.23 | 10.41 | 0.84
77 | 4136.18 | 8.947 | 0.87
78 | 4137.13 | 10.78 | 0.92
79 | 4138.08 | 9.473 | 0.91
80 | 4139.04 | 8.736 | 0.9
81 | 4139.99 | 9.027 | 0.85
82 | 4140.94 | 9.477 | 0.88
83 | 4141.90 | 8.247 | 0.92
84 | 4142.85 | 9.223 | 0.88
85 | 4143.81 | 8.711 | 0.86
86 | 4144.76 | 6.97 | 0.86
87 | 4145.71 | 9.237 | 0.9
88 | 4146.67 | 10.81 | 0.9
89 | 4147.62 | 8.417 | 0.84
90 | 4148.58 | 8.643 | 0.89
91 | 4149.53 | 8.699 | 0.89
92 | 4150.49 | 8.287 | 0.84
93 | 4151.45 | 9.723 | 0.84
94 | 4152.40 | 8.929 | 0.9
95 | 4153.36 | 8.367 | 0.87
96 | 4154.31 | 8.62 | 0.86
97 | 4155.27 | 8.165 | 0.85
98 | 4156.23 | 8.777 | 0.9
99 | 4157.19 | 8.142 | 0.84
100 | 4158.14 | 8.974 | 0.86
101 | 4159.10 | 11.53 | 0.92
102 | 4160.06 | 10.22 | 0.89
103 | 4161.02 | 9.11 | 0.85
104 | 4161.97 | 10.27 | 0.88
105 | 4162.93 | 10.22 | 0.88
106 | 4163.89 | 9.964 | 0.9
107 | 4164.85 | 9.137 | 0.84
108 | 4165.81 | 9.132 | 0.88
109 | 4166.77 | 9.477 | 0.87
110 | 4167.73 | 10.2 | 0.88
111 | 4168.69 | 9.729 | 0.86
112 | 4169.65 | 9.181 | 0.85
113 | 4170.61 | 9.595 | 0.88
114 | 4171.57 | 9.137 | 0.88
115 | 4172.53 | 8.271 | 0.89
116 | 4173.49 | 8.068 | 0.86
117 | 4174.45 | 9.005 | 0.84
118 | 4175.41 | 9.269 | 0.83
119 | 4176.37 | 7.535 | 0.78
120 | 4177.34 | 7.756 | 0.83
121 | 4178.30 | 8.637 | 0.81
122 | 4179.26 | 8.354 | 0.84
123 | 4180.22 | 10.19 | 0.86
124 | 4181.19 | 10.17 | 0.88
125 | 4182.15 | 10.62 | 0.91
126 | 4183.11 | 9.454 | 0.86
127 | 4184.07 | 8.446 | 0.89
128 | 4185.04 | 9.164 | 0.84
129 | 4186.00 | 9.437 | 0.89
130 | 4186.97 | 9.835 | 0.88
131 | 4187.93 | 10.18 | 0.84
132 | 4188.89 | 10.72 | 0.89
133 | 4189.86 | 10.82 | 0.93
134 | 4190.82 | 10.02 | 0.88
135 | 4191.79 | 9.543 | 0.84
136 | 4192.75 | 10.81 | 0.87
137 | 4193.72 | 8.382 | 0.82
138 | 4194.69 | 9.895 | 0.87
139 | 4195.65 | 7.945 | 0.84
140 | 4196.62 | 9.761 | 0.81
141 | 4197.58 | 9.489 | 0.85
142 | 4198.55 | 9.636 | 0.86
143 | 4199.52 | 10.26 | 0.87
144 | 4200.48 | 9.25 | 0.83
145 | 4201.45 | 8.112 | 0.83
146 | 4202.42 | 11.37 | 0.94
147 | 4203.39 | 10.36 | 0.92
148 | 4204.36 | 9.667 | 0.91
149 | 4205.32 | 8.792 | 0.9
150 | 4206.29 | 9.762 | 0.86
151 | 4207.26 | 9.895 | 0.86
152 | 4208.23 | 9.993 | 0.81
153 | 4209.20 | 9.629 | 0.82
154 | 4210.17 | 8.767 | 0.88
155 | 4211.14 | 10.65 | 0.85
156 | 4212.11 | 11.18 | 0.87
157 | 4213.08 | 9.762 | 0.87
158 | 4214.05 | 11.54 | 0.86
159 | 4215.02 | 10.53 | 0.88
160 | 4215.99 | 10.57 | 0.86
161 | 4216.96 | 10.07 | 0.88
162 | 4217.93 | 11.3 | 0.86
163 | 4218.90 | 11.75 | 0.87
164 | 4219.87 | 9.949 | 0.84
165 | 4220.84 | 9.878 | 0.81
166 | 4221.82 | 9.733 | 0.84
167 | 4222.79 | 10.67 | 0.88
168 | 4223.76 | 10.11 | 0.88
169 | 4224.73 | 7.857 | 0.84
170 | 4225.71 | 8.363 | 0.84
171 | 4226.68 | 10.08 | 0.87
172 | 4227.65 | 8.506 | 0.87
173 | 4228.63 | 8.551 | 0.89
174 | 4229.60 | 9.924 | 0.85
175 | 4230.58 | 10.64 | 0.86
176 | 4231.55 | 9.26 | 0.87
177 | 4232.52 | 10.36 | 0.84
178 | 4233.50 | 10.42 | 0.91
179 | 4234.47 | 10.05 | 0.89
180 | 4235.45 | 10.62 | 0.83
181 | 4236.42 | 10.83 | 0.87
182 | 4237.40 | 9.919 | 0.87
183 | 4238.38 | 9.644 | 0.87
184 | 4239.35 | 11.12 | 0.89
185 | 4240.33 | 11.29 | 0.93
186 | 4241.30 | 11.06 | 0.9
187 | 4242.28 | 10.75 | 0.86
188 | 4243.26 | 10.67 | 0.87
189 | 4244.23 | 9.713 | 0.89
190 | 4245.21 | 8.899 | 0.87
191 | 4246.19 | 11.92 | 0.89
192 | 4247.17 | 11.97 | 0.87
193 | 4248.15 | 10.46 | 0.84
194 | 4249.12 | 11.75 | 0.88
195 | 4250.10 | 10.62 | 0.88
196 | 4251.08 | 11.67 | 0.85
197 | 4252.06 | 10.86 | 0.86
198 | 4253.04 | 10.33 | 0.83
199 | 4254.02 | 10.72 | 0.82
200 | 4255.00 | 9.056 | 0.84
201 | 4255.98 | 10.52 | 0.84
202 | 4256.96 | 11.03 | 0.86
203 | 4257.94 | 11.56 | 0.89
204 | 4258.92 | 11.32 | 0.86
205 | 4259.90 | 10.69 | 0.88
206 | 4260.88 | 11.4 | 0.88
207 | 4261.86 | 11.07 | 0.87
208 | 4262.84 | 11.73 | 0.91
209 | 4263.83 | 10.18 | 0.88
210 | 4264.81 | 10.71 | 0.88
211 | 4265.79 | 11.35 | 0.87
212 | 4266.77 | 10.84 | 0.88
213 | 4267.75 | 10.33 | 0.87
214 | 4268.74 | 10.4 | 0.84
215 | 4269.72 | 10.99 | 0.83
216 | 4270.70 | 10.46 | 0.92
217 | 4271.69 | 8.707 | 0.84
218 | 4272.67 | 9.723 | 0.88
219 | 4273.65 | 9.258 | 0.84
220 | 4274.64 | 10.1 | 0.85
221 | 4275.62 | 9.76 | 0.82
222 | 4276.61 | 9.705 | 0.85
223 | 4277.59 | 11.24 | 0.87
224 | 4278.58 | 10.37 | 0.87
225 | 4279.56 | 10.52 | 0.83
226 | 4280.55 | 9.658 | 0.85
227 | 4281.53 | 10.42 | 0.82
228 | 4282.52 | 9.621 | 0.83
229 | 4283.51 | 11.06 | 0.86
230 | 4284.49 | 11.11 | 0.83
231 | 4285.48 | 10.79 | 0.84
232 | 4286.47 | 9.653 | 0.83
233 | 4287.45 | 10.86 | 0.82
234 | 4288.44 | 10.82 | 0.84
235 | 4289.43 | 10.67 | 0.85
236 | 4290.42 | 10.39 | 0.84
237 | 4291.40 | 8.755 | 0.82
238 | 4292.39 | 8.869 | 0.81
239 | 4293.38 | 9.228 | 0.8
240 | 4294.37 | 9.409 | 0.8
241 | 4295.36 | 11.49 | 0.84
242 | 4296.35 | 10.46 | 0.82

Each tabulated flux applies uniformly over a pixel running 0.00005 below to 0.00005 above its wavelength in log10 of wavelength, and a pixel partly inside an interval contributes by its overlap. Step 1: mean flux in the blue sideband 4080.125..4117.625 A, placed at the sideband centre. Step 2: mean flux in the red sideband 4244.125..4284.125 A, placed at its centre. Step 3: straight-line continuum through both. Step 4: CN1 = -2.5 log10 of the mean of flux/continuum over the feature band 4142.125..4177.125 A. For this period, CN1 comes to 0.143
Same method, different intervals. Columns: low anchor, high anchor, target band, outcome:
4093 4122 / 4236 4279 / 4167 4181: 0.13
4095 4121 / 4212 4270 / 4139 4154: 0.12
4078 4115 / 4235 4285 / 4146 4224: 0.09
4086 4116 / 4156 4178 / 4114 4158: 0.05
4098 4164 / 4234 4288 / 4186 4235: 0.03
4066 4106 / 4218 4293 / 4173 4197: 0.10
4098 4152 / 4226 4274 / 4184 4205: 0.04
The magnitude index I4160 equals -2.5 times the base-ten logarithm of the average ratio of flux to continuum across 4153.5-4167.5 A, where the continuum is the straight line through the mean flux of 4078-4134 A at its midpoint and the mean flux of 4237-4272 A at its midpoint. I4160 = 0.09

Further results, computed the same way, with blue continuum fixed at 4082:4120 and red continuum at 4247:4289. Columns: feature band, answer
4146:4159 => 0.158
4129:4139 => 0.089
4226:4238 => 0.063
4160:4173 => 0.087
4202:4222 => 0.020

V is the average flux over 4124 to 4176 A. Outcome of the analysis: 9.2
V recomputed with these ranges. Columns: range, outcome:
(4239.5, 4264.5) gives 10.9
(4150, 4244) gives 9.69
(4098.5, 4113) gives 9.78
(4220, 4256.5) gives 10.2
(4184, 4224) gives 9.96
